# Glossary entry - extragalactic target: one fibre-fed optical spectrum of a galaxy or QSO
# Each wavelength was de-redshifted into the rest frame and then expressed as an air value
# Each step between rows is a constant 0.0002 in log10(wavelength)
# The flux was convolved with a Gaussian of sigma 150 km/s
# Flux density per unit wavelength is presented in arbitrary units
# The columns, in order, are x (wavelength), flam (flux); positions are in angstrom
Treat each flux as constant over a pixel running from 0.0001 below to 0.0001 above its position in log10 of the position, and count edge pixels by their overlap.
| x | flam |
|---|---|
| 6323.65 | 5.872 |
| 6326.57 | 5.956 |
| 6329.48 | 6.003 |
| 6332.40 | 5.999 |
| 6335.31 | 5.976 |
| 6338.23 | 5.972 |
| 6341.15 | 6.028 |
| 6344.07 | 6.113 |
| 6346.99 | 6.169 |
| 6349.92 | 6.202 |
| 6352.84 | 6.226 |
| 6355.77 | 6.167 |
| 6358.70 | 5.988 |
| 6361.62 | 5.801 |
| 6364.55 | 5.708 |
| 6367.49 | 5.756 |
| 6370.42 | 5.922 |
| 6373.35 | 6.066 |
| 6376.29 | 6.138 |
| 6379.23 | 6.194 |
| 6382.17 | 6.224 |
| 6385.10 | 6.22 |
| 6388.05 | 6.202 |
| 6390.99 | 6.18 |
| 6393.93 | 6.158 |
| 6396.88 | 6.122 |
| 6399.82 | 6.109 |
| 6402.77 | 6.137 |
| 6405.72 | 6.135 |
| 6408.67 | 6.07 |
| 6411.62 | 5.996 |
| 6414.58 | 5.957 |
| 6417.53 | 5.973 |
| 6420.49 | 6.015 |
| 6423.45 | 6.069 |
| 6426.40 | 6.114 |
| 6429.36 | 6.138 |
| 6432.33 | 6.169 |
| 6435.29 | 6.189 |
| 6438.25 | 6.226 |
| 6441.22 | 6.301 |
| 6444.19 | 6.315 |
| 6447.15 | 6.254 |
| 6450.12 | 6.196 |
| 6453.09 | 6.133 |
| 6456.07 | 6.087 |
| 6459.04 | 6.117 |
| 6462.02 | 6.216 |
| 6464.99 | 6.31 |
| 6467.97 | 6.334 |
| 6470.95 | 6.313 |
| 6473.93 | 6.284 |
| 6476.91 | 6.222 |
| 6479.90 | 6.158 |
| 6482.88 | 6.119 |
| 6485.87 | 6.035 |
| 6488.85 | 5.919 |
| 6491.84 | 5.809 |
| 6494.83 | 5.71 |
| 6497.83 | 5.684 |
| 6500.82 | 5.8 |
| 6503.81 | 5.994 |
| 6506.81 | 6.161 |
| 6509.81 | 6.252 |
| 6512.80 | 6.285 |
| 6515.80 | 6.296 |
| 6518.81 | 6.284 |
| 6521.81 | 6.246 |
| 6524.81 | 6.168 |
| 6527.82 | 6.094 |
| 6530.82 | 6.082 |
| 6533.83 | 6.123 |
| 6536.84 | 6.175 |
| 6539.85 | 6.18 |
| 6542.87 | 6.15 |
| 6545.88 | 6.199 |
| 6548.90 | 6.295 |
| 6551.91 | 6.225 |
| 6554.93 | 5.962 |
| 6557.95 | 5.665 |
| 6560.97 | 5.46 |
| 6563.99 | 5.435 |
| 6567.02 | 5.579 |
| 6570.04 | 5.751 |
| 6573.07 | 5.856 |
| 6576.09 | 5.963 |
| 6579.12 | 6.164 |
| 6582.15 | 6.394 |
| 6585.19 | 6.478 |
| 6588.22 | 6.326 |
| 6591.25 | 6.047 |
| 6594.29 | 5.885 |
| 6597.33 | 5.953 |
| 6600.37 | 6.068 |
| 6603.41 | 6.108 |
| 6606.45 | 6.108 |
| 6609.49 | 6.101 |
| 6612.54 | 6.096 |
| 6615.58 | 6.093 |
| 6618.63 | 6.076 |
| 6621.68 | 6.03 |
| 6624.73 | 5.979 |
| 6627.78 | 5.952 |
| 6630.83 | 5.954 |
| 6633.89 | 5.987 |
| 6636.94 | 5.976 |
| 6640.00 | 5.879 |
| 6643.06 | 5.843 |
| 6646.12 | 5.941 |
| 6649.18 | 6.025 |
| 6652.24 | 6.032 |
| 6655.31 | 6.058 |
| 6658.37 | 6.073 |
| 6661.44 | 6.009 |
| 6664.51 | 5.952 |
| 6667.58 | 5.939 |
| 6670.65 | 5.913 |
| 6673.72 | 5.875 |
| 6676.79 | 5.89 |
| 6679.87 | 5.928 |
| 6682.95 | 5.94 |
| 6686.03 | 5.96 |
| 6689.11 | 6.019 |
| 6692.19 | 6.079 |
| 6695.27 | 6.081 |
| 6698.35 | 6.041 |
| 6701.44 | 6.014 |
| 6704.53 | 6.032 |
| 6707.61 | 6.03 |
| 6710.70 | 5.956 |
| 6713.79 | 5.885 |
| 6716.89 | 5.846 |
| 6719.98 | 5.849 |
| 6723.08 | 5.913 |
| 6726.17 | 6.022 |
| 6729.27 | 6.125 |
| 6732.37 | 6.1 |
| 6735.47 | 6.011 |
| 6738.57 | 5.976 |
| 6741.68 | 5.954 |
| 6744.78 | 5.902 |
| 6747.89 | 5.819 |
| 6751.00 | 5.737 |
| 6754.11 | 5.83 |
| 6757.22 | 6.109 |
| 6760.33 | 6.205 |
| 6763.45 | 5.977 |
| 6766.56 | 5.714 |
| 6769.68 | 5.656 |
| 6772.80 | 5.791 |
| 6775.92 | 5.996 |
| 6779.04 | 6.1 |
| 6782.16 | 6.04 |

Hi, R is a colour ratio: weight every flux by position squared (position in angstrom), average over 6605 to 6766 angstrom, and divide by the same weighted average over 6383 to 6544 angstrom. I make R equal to 1.04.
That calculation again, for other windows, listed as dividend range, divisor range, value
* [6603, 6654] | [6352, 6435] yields 1.06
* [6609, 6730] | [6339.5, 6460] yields 1.06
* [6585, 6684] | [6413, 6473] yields 1.03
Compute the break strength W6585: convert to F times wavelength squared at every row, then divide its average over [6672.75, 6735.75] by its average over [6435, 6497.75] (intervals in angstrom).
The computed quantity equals 1.05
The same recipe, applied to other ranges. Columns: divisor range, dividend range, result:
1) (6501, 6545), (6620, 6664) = 1.01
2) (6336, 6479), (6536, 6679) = 1.04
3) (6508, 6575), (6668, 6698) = 1.03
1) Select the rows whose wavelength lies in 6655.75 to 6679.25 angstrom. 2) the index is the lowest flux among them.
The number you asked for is 5.875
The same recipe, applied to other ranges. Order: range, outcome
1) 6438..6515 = 5.684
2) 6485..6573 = 5.435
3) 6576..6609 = 5.885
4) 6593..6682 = 5.843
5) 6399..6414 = 5.996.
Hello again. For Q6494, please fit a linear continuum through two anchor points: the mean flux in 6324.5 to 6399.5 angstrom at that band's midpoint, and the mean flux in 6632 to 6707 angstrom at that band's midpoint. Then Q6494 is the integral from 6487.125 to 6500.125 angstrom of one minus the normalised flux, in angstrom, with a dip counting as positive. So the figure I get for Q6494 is 0.5 angstrom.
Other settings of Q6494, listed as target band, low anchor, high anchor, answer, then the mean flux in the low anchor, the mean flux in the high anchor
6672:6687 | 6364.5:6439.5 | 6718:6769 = 0.1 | 6.09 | 5.95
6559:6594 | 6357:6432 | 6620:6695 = 0.3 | 6.06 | 5.97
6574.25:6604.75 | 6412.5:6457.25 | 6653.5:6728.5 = -0.5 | 6.14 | 5.97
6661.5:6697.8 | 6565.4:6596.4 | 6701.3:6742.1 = 0.2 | 6.04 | 5.98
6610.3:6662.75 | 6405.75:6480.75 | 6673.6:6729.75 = 0.2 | 6.17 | 5.97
